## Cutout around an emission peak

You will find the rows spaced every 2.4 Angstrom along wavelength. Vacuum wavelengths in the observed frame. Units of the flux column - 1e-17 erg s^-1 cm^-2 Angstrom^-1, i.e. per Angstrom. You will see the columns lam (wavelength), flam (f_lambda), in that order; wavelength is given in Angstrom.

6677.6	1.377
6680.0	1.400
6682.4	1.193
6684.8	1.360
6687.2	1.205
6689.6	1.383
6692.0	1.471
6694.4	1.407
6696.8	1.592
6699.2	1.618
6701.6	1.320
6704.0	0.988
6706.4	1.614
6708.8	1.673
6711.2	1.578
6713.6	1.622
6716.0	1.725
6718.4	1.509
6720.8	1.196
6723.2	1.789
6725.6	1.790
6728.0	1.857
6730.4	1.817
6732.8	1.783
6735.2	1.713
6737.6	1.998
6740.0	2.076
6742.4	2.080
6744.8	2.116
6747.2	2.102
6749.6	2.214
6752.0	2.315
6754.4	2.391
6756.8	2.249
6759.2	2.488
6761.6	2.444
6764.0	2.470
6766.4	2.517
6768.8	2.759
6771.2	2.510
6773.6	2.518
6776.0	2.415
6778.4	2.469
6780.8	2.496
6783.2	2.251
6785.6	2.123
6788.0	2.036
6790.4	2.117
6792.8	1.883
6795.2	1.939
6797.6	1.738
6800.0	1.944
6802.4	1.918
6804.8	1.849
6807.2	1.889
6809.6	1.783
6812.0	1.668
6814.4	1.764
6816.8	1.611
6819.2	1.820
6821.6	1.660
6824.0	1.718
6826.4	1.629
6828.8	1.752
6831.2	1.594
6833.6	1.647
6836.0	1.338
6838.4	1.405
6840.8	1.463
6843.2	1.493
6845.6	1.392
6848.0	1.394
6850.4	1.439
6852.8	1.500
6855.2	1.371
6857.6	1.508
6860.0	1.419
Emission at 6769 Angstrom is C IV 1549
